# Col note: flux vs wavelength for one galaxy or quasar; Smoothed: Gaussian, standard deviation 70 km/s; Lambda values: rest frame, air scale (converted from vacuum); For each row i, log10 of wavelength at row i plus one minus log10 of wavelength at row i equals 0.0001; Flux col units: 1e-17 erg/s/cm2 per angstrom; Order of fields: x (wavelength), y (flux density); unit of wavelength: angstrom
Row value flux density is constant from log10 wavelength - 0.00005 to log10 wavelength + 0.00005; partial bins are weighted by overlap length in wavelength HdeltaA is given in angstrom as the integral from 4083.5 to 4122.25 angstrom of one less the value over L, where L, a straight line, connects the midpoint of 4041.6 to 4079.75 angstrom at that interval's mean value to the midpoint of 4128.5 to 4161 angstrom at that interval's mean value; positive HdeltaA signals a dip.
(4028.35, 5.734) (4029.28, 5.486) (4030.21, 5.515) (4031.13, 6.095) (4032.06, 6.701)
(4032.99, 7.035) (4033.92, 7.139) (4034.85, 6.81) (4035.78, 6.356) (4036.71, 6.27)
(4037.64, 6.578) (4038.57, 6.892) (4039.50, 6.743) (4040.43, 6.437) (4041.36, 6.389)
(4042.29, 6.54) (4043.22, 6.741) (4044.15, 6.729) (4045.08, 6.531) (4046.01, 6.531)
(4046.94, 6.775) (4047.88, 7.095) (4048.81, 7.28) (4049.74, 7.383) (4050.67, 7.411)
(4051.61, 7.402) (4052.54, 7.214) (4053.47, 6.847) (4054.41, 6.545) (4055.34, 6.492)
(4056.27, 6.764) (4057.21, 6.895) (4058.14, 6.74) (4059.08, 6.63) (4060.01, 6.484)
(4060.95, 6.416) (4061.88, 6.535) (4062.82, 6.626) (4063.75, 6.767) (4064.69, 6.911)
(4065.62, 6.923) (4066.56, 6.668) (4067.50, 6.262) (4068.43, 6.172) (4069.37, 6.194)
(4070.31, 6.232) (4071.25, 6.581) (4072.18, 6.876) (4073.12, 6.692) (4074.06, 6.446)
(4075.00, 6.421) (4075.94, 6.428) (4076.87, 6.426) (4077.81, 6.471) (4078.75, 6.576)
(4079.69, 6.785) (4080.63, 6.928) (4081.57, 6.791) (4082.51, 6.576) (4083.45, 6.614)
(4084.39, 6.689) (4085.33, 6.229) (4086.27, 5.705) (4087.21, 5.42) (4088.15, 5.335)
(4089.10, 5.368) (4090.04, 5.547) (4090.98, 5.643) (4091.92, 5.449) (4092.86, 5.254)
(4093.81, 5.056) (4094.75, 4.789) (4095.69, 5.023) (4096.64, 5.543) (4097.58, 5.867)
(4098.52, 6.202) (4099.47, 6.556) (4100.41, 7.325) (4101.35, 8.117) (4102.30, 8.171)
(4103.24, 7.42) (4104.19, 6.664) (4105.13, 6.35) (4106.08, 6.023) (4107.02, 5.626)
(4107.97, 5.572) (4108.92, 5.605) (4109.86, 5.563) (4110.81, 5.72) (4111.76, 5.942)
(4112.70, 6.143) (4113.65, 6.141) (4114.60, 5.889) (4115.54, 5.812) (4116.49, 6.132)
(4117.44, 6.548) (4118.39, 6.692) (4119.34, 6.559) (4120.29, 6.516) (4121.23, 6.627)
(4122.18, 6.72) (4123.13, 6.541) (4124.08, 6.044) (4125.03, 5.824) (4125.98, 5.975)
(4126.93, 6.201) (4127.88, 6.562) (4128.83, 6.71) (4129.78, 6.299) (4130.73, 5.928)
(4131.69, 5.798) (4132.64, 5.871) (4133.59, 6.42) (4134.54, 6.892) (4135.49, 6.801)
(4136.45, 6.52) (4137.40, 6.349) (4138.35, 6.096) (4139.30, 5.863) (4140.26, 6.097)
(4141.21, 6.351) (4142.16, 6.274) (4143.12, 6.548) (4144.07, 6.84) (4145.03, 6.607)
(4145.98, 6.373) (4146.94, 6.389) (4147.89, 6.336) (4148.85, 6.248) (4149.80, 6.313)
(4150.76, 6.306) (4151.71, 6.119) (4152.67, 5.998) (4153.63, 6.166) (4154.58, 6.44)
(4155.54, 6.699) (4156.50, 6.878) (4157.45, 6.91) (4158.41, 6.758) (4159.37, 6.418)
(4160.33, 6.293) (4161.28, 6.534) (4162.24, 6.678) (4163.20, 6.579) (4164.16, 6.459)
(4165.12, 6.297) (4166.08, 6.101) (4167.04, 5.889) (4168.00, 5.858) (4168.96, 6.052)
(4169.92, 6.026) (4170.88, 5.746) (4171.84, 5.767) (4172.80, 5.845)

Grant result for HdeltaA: 2.6 angstrom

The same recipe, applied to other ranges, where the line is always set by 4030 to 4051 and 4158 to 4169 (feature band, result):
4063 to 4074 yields 0.09 angstrom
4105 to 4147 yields 1.41 angstrom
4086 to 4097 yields 2.04 angstrom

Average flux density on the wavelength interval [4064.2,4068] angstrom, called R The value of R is 6.69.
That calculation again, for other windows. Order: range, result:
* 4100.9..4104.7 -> 7.57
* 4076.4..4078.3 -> 6.47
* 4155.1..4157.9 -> 6.84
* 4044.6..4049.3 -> 6.85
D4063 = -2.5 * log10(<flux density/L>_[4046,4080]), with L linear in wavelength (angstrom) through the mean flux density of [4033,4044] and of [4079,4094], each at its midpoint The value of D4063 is -0.07 mag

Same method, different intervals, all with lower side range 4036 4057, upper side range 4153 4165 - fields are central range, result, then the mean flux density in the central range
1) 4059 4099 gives 0.09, 6.19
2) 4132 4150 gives 0.04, 6.38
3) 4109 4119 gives 0.10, 6.05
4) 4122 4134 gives 0.07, 6.21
